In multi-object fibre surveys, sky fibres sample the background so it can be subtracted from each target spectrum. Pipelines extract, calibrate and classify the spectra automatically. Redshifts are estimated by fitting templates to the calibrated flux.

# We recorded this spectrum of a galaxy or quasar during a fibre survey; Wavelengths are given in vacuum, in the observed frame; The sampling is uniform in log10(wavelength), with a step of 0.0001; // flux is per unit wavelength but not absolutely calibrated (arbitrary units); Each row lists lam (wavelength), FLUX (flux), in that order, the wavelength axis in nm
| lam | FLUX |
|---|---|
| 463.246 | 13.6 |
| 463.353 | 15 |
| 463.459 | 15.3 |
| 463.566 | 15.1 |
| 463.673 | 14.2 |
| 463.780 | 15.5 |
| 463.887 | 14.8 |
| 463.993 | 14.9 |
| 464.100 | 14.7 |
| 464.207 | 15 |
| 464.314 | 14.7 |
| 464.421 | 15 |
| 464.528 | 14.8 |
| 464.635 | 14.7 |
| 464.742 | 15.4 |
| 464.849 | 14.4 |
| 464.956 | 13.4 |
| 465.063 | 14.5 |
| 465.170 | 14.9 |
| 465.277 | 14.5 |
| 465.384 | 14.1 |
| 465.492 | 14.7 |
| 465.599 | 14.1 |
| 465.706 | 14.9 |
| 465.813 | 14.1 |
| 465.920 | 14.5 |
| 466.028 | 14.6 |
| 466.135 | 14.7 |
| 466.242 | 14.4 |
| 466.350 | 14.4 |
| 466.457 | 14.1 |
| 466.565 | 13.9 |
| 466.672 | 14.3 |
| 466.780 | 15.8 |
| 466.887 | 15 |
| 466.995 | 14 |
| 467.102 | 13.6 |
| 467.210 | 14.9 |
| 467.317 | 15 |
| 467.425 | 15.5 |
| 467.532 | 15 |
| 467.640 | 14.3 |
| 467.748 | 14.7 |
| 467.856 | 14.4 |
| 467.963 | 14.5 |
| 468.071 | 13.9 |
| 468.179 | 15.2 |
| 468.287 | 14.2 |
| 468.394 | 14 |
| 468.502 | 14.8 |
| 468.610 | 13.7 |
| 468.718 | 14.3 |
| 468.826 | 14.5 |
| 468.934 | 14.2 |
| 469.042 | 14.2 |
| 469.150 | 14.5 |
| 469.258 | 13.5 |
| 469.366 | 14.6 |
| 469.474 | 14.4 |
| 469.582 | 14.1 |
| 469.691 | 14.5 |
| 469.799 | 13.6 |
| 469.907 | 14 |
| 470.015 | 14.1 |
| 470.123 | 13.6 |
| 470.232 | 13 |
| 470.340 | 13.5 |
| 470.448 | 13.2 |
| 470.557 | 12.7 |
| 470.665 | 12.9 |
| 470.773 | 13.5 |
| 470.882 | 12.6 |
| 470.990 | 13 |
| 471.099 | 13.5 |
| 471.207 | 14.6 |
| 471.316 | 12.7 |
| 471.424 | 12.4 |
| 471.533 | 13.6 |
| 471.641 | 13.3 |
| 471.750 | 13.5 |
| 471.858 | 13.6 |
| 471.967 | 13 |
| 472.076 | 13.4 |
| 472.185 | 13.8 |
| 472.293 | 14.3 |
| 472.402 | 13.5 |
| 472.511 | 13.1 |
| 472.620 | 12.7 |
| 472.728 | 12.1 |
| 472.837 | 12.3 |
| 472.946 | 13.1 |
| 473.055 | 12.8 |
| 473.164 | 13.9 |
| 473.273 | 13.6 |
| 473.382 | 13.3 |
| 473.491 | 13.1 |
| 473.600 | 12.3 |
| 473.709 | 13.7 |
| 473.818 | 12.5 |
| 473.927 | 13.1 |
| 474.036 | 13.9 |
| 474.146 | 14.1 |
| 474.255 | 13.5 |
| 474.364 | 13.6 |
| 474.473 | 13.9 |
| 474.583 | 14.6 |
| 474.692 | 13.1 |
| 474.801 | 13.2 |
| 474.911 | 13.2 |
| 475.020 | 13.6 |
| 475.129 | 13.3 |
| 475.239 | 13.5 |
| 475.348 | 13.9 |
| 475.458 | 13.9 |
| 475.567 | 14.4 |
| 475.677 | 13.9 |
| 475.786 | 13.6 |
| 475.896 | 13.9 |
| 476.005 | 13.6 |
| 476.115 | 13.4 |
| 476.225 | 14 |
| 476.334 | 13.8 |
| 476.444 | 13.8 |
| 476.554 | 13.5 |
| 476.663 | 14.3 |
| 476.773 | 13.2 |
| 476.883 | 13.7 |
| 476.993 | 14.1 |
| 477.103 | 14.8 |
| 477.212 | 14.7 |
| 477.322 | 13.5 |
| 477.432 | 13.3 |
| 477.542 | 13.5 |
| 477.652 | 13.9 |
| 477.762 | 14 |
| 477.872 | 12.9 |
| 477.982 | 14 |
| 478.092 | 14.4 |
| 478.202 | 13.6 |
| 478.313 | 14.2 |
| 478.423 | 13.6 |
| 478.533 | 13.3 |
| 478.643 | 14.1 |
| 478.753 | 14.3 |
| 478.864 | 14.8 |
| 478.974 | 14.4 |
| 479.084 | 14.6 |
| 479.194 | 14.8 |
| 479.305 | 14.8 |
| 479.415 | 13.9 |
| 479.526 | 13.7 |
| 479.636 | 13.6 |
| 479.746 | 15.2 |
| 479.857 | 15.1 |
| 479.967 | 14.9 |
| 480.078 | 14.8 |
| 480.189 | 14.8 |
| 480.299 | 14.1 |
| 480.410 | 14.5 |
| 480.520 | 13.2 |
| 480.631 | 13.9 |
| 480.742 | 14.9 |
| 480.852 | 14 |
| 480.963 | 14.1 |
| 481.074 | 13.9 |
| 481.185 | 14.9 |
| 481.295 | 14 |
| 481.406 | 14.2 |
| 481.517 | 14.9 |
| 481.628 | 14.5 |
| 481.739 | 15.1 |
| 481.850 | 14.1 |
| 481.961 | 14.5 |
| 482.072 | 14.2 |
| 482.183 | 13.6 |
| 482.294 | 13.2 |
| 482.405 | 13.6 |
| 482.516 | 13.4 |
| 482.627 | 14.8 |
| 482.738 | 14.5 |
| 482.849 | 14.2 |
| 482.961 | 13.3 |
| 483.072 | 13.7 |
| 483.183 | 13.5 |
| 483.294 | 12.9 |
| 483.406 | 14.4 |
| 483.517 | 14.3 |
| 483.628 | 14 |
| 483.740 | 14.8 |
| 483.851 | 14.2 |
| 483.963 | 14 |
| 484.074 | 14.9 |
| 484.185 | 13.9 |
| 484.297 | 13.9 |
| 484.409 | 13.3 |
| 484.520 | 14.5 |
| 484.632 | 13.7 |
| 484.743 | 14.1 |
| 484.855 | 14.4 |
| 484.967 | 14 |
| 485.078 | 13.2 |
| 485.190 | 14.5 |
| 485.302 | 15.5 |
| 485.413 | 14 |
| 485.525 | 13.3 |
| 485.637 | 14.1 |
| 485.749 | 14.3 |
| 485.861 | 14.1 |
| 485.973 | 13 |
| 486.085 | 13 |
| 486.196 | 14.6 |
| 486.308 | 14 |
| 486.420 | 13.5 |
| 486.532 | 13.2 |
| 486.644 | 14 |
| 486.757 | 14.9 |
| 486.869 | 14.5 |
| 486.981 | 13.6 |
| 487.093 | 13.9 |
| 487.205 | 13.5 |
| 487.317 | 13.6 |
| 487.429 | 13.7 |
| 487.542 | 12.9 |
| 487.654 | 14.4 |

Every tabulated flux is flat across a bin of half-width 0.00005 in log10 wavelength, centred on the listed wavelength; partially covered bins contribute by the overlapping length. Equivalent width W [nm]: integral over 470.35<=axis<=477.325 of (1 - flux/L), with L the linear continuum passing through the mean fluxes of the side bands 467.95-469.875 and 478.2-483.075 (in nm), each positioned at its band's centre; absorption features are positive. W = 0.38 nm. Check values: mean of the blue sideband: 14.2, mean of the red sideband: 14.2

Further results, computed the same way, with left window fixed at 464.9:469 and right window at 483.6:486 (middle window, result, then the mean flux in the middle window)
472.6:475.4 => 0.20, 13.3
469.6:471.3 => 0.11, 13.5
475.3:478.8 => 0.10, 13.8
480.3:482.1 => -0.02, 14.3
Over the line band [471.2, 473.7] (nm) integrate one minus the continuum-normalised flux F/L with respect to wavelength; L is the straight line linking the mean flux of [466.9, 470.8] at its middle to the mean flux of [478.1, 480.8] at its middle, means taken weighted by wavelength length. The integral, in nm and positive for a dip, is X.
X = 0.18 nm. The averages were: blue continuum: 14.1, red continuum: 14.3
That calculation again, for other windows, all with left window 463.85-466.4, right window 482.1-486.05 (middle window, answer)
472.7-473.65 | 0.09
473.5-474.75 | 0.07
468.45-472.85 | 0.25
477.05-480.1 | 0.00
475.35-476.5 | 0.03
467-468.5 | 0.00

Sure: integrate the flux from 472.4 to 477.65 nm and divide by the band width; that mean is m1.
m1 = 13.5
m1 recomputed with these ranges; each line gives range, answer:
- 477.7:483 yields 14.2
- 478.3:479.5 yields 14.2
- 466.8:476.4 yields 13.7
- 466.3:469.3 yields 14.4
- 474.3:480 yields 13.9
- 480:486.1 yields 14.1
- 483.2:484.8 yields 14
